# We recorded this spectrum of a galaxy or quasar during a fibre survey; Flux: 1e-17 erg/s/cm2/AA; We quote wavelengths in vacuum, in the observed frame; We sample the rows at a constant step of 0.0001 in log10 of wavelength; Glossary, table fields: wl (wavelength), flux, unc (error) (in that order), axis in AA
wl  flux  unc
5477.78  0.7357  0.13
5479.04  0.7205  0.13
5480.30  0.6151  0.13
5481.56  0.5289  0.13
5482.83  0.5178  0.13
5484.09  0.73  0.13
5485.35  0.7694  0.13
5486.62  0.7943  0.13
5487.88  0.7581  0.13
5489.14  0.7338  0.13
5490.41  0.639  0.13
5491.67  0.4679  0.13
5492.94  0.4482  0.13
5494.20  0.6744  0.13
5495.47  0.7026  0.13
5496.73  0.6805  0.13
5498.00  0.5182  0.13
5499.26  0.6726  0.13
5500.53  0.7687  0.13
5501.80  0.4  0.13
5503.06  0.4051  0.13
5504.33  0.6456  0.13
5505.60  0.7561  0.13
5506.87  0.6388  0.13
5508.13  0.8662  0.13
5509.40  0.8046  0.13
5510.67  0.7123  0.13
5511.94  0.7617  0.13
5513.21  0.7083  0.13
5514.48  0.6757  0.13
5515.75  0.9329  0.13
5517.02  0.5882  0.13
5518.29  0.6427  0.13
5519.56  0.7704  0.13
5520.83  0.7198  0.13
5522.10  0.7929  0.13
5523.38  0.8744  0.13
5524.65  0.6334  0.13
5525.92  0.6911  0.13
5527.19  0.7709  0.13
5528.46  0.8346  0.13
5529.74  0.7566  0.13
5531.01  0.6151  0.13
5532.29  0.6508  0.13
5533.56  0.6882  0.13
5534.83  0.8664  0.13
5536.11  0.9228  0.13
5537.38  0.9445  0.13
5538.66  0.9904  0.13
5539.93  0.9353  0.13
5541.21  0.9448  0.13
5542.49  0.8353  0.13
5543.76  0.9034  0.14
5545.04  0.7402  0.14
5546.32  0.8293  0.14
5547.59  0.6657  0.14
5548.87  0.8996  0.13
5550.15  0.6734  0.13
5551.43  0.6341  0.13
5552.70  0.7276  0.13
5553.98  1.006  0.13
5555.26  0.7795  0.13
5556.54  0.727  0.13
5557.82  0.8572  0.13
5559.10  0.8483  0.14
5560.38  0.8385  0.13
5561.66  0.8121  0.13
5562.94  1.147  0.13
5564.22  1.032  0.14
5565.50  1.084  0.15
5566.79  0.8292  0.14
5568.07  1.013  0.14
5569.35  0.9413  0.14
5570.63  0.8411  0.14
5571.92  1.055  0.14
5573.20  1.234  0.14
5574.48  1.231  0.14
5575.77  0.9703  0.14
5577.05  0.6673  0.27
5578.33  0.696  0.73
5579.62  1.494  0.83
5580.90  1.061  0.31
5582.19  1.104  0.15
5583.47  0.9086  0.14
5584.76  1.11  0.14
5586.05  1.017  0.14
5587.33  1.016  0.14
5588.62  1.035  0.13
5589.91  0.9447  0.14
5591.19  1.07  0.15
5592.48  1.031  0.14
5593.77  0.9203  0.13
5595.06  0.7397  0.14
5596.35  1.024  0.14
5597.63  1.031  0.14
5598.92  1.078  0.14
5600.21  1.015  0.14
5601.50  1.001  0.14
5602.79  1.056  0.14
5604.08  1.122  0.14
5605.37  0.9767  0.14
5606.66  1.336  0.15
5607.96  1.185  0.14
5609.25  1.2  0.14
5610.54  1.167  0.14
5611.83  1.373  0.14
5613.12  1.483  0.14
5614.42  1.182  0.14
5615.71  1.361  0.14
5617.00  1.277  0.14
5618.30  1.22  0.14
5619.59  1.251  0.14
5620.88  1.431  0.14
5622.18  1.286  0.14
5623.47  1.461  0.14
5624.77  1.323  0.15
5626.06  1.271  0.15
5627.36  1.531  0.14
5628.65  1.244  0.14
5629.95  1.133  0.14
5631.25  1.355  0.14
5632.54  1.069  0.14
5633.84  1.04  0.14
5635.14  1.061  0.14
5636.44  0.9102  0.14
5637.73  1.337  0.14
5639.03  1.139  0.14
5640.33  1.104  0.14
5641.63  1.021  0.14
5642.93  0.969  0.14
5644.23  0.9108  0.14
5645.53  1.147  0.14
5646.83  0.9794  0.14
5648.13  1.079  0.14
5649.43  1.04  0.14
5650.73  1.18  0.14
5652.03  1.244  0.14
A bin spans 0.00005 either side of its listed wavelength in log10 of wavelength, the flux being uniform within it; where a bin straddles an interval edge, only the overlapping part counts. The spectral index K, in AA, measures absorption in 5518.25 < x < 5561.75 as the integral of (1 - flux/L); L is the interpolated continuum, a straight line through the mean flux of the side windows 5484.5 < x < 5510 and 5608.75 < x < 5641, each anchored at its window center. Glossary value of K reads 2.9 AA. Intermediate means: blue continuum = 0.658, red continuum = 1.25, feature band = 0.797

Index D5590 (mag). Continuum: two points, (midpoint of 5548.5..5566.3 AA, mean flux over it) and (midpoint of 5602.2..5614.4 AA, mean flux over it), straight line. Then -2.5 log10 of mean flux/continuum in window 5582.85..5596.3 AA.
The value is 0.104 mag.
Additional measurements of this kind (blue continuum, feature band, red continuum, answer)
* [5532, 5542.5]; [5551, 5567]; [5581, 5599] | 0.06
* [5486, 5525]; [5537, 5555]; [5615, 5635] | 0.06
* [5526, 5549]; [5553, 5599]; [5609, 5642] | 0.03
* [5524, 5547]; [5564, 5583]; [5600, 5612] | -0.03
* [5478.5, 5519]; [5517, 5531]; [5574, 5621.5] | 0.06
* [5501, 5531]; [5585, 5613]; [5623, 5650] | -0.06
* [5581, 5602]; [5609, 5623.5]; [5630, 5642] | -0.22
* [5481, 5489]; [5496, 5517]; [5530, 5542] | 0.11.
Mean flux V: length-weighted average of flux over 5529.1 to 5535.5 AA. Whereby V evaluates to 0.716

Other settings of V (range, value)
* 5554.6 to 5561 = 0.81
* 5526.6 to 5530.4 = 0.786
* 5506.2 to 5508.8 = 0.755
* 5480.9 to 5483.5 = 0.527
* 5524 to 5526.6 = 0.667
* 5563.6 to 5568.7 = 0.988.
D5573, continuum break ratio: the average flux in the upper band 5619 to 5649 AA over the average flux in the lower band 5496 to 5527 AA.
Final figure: 1.7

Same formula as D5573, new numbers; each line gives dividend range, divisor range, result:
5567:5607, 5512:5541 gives 1.32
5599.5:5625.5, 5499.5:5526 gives 1.75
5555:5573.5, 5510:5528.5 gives 1.27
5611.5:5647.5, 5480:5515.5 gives 1.83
